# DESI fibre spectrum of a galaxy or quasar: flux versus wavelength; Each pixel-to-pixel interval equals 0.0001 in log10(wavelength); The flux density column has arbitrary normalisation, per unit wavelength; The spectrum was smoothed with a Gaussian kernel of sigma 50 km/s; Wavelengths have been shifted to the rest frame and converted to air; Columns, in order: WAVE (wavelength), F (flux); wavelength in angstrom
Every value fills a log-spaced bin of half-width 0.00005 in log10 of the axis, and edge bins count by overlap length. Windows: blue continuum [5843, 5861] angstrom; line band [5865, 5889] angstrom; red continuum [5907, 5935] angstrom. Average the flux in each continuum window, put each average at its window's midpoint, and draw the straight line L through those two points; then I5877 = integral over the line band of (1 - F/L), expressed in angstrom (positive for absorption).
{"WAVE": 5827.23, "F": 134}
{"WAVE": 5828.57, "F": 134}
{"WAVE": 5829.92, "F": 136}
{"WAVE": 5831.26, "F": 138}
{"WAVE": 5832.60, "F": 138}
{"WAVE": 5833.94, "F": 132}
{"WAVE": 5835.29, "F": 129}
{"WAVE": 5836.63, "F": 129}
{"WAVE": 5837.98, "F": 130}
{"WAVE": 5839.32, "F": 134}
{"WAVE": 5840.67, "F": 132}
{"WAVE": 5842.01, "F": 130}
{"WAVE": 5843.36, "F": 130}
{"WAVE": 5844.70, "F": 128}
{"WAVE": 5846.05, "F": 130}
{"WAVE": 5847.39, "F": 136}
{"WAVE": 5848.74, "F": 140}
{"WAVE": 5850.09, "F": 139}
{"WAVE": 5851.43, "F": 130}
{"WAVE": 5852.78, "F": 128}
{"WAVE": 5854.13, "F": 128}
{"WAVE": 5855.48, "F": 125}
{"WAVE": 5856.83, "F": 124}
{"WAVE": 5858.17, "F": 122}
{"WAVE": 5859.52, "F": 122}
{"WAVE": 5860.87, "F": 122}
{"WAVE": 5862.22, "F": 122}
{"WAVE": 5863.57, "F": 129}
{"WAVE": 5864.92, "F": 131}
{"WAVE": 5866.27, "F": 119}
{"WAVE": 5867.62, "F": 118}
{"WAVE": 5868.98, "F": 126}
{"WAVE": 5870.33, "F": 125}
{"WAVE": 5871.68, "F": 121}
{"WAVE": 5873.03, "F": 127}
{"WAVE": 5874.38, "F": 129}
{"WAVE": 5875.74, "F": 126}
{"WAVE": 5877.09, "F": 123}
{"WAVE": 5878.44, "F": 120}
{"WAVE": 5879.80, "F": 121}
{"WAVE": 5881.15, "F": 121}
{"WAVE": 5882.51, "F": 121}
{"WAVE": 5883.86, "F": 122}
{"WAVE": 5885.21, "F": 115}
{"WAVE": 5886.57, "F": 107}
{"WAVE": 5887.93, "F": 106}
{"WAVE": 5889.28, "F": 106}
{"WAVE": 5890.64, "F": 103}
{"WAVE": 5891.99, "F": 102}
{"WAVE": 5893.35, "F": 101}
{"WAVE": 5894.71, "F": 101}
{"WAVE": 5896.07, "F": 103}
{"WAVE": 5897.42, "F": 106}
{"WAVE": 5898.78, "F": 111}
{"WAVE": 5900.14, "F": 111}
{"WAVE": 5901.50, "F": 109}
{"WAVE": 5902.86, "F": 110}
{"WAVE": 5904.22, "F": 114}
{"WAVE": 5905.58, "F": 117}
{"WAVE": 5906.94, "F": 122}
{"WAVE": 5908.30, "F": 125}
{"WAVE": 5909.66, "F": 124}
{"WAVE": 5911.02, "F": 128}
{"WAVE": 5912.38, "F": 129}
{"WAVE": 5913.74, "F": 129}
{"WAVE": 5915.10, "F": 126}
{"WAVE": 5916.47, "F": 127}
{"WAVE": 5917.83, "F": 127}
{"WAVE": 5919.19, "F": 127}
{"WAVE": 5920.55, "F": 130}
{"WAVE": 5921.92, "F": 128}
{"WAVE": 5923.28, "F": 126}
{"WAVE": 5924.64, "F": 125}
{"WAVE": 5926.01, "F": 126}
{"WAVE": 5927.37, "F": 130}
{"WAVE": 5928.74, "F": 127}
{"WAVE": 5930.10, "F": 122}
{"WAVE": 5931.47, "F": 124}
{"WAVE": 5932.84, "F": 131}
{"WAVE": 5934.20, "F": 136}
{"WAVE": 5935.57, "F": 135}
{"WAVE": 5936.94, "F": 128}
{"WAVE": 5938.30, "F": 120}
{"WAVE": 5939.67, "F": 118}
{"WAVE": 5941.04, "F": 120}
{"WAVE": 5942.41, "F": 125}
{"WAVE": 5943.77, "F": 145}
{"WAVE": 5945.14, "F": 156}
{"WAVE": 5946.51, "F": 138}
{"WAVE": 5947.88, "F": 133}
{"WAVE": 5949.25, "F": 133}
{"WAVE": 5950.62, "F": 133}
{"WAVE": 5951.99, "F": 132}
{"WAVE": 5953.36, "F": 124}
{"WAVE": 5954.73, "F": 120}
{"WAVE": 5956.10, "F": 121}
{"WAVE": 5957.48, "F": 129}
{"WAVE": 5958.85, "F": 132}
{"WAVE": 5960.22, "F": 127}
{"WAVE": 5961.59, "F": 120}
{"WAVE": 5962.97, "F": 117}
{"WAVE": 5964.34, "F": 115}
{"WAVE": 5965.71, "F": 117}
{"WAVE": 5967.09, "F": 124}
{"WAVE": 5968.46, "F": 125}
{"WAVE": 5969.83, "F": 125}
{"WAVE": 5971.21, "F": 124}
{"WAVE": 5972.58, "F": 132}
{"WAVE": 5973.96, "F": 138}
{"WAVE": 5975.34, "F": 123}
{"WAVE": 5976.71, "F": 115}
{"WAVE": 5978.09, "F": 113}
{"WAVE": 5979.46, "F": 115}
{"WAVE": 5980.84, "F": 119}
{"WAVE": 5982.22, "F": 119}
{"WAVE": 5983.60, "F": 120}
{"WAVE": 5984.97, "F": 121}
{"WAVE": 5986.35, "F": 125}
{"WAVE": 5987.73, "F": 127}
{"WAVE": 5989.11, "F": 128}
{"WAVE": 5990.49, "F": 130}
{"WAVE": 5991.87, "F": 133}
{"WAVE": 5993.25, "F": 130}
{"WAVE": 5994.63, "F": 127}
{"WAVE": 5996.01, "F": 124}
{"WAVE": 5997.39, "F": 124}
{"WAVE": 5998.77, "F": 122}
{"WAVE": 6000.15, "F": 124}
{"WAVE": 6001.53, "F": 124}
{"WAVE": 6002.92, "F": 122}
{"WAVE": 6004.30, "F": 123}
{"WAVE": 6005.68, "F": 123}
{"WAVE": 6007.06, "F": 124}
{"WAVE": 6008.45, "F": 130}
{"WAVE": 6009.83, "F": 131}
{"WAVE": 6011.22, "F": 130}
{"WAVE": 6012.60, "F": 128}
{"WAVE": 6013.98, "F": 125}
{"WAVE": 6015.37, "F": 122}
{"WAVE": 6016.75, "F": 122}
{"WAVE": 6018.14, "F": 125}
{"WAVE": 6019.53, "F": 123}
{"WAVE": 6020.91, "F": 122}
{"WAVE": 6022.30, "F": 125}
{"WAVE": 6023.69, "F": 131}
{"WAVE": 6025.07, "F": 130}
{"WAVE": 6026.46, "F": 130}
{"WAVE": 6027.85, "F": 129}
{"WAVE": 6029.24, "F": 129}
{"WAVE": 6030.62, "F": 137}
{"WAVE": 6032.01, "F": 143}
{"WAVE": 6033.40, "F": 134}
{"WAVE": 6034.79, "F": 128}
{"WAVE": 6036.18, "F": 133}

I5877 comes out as 1.5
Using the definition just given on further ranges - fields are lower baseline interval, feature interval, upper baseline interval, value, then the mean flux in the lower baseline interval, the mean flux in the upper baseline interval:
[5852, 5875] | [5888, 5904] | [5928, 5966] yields 2.5 angstrom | 125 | 128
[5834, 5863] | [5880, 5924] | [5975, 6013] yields 3.6 angstrom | 129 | 124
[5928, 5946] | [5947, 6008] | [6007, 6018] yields 1.7 angstrom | 130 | 127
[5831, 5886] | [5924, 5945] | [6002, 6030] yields -0.3 angstrom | 127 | 126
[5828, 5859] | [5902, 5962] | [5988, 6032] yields 0.8 angstrom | 131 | 127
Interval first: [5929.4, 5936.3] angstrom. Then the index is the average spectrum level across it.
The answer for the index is 130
